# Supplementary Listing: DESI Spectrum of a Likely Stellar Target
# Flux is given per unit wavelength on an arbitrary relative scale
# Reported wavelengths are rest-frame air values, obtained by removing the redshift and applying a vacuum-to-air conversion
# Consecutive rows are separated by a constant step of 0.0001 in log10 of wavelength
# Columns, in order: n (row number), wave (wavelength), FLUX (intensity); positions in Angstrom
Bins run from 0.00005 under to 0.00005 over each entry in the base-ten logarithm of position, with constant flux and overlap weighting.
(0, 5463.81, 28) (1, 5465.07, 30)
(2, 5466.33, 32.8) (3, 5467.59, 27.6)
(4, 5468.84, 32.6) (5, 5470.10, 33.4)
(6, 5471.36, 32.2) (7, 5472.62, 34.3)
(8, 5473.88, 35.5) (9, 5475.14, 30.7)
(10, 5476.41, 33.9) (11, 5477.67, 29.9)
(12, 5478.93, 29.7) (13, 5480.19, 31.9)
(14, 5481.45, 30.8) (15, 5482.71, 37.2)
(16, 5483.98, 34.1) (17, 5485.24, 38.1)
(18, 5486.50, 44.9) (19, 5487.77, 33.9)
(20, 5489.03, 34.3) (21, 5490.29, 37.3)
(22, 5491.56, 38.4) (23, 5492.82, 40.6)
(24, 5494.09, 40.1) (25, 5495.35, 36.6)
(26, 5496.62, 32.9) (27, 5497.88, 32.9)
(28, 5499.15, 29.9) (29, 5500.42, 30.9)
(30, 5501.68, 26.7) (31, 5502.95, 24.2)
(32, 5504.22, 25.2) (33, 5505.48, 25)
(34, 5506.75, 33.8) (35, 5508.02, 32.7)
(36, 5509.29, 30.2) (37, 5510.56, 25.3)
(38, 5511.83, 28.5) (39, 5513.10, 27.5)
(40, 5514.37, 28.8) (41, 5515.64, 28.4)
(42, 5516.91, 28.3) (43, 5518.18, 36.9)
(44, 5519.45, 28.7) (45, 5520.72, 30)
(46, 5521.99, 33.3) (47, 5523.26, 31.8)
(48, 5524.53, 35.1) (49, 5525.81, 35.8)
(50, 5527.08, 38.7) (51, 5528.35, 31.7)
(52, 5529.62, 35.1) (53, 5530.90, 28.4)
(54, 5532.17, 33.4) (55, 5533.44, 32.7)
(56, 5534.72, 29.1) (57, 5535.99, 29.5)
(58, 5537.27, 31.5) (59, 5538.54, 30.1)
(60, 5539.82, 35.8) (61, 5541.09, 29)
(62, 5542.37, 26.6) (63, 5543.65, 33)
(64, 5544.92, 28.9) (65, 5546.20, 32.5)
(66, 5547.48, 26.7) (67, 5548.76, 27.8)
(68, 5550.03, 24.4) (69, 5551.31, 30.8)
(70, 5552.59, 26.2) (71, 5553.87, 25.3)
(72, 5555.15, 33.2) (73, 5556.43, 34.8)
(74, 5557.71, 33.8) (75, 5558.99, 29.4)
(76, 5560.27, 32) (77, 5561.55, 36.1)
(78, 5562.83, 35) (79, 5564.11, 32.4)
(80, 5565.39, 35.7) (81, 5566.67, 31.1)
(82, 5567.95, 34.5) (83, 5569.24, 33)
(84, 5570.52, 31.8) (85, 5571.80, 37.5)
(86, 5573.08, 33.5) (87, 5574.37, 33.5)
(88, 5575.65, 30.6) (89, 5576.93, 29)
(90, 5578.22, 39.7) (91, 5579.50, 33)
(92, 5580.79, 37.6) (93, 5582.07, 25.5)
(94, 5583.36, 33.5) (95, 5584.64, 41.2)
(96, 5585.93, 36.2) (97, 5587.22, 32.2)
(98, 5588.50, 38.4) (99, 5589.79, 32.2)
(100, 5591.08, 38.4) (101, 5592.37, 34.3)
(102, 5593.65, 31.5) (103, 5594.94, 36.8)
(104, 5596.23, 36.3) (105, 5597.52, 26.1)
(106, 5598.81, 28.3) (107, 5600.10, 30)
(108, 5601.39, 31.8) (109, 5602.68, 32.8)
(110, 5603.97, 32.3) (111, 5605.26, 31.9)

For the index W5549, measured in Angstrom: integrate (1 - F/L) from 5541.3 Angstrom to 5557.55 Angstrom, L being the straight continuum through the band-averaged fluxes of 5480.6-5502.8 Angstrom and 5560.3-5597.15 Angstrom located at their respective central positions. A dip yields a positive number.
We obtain 2.43 Angstrom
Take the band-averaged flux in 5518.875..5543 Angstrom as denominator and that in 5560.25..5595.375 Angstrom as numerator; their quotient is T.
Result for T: 1.07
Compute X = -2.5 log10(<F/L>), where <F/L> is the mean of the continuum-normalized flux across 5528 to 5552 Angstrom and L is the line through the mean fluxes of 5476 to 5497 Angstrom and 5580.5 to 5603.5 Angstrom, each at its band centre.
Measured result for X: 0.14 mag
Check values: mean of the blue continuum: 35.6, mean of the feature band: 30.3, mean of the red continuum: 33.4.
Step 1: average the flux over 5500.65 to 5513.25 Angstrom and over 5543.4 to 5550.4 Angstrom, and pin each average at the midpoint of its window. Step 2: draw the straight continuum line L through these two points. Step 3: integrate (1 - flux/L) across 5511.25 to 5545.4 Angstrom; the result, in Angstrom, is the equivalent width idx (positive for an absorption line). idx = -3.5 Angstrom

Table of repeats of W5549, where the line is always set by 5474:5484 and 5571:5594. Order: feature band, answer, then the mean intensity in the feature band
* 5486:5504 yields -0.9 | 34.2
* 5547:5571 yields 1.8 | 31.3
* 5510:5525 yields 1.3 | 30.2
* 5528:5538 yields 0.6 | 31.4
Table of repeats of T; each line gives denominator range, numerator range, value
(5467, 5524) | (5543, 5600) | 1.01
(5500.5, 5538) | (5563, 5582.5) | 1.09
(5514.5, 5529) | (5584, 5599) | 1.06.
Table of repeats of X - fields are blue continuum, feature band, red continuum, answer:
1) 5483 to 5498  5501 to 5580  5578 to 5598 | 0.149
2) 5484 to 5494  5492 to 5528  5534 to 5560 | 0.119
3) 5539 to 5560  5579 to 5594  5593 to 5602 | -0.112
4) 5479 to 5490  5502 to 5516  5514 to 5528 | 0.187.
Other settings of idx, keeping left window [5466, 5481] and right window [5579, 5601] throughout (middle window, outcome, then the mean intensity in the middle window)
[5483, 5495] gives -2.1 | 37.9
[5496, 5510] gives 1.3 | 29.5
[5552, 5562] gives 0.6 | 31.3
